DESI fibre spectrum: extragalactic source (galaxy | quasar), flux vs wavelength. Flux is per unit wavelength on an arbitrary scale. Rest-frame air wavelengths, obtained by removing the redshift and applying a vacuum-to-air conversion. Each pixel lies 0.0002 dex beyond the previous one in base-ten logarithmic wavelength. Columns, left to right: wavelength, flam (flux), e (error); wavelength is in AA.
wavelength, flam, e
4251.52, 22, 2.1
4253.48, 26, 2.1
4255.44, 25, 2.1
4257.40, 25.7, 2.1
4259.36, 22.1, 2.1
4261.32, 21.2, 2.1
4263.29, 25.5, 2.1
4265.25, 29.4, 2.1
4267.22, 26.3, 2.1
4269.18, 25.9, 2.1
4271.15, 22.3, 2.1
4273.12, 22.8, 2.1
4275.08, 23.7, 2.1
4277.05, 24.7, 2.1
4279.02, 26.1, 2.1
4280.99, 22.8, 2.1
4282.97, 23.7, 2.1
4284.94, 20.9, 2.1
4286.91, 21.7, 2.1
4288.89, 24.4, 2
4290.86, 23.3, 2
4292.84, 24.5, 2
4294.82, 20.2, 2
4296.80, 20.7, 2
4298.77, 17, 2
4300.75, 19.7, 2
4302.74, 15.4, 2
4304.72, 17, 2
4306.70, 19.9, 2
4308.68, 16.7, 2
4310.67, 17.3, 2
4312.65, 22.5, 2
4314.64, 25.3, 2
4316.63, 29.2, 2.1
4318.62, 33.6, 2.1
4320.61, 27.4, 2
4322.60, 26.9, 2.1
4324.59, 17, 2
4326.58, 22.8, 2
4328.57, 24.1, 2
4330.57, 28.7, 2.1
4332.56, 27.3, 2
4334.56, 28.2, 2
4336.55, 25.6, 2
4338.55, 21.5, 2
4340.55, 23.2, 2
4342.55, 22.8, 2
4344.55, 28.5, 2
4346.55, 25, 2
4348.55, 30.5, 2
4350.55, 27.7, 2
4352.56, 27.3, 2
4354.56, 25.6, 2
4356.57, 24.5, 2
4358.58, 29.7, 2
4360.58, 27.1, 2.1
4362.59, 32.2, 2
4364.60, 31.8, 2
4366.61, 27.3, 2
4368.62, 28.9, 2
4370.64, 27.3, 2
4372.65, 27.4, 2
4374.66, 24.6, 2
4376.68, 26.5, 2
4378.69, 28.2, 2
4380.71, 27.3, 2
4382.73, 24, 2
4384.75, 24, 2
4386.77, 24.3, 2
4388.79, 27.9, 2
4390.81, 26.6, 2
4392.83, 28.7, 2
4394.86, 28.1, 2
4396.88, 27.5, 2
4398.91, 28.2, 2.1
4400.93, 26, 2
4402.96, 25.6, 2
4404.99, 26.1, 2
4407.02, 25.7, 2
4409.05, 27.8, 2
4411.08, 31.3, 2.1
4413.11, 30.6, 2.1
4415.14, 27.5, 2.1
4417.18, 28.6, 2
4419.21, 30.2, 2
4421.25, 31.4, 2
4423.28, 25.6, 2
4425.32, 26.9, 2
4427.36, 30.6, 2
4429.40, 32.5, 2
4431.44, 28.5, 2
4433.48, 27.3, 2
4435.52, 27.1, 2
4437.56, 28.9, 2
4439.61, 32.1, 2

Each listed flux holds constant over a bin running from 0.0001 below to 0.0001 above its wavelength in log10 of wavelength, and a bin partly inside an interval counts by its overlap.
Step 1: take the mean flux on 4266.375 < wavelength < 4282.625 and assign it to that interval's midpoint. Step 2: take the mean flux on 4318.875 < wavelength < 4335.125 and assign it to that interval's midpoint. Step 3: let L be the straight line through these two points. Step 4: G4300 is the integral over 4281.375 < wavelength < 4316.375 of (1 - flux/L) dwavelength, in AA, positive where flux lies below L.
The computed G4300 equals 5.7 AA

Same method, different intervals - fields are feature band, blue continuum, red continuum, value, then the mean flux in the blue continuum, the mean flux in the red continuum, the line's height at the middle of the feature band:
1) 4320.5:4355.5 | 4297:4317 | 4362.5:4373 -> -1.6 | 19.7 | 29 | 24.5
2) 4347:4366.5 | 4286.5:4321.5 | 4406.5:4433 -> -2.4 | 22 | 29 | 25.2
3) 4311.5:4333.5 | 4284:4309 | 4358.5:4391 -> -3.2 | 20.2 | 27.3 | 22.6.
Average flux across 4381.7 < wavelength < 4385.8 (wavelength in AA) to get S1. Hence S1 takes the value 24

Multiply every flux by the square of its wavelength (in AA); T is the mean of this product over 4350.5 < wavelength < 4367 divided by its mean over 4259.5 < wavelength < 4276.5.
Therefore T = 1.20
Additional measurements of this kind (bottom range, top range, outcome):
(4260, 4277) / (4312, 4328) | 1.07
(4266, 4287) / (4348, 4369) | 1.23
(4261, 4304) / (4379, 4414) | 1.25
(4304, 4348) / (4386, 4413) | 1.17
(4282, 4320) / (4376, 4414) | 1.30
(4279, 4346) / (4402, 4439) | 1.30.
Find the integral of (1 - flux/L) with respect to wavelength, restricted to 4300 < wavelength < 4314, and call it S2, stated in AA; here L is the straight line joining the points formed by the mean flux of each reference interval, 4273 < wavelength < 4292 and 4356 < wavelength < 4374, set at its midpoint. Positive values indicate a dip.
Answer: 3.6 AA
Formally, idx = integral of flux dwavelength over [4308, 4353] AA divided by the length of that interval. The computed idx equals 25.2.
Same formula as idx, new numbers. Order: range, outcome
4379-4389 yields 25.5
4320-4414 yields 26.7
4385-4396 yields 26.9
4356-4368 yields 28.9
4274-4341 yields 23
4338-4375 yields 27.1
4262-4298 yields 23.8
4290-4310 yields 19.4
